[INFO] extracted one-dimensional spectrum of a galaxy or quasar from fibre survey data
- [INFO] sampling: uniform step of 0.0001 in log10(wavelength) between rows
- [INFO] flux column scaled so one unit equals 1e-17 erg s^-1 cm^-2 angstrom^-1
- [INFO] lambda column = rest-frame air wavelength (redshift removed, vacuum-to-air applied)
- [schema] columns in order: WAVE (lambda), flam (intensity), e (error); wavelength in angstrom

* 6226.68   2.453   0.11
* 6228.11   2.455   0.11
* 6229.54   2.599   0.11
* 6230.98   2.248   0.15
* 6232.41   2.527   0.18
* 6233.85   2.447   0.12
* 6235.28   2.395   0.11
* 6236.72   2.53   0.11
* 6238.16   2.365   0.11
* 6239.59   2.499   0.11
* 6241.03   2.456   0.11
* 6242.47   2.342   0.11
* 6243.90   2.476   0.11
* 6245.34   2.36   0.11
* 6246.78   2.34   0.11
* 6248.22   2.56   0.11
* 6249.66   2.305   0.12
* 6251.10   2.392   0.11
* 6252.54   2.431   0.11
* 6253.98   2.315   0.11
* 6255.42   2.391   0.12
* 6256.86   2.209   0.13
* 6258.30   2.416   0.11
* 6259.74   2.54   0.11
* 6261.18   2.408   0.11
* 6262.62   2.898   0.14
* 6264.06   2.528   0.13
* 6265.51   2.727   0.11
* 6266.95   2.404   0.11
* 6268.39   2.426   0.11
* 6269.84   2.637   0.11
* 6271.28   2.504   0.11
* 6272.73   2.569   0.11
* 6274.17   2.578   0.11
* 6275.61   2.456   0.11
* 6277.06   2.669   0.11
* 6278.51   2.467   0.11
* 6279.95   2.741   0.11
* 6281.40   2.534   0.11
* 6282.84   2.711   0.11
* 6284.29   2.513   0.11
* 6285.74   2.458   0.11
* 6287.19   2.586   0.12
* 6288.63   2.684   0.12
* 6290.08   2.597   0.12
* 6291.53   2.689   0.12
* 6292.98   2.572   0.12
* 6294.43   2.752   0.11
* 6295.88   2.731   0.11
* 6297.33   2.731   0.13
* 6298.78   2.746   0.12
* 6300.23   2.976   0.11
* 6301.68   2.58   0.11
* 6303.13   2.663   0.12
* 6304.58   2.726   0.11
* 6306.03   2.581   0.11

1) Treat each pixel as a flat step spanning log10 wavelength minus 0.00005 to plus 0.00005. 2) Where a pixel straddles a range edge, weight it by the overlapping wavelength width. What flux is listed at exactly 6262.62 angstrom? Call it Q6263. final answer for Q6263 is 2.898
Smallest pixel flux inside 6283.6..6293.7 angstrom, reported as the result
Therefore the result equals 2.458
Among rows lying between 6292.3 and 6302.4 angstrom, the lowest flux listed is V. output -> 2.572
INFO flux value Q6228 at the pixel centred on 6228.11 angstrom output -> 2.455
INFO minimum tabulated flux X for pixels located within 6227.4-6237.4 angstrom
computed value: 2.248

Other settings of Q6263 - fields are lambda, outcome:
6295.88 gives 2.731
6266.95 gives 2.404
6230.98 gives 2.248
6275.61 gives 2.456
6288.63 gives 2.684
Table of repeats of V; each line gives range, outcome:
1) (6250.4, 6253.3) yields 2.392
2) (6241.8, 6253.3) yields 2.305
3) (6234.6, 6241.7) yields 2.365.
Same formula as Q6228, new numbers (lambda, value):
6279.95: 2.741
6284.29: 2.513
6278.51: 2.467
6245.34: 2.36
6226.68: 2.453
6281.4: 2.534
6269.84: 2.637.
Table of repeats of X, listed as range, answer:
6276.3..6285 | 2.467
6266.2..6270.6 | 2.404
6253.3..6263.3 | 2.209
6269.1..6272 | 2.504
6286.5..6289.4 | 2.586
